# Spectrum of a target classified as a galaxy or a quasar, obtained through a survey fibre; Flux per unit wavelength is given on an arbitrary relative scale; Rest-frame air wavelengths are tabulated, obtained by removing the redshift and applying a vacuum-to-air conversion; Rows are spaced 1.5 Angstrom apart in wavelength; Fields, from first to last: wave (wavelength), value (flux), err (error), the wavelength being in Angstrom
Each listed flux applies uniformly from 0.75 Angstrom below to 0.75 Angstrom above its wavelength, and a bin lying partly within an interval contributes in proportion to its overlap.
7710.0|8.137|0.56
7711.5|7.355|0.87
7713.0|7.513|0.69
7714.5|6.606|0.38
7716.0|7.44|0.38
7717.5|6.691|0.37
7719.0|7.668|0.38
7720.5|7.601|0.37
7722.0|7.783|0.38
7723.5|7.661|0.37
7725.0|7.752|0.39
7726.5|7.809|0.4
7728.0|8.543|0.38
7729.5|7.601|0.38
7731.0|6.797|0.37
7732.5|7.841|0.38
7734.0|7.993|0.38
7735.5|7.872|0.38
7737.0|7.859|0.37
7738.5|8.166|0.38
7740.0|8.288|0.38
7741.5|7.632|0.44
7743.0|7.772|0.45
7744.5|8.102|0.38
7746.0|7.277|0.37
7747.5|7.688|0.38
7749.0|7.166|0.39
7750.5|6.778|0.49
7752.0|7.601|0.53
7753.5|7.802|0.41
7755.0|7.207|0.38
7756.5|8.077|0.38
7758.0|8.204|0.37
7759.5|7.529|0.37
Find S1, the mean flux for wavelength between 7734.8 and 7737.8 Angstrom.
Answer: 7.87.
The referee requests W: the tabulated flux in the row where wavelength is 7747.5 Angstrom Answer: 7.688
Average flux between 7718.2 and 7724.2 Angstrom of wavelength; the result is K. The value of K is 7.67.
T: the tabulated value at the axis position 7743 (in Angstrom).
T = 7.772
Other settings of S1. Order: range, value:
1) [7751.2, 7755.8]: 7.53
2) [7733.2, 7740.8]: 8.03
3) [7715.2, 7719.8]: 7.26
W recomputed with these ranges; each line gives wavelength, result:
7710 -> 8.137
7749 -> 7.166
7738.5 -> 8.166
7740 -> 8.288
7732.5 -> 7.841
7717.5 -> 6.691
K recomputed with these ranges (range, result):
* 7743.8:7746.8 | 7.68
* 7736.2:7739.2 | 8.01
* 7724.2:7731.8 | 7.7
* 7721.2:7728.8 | 7.91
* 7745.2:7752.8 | 7.31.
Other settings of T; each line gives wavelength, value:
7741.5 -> 7.632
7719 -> 7.668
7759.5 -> 7.529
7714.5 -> 6.606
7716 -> 7.44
